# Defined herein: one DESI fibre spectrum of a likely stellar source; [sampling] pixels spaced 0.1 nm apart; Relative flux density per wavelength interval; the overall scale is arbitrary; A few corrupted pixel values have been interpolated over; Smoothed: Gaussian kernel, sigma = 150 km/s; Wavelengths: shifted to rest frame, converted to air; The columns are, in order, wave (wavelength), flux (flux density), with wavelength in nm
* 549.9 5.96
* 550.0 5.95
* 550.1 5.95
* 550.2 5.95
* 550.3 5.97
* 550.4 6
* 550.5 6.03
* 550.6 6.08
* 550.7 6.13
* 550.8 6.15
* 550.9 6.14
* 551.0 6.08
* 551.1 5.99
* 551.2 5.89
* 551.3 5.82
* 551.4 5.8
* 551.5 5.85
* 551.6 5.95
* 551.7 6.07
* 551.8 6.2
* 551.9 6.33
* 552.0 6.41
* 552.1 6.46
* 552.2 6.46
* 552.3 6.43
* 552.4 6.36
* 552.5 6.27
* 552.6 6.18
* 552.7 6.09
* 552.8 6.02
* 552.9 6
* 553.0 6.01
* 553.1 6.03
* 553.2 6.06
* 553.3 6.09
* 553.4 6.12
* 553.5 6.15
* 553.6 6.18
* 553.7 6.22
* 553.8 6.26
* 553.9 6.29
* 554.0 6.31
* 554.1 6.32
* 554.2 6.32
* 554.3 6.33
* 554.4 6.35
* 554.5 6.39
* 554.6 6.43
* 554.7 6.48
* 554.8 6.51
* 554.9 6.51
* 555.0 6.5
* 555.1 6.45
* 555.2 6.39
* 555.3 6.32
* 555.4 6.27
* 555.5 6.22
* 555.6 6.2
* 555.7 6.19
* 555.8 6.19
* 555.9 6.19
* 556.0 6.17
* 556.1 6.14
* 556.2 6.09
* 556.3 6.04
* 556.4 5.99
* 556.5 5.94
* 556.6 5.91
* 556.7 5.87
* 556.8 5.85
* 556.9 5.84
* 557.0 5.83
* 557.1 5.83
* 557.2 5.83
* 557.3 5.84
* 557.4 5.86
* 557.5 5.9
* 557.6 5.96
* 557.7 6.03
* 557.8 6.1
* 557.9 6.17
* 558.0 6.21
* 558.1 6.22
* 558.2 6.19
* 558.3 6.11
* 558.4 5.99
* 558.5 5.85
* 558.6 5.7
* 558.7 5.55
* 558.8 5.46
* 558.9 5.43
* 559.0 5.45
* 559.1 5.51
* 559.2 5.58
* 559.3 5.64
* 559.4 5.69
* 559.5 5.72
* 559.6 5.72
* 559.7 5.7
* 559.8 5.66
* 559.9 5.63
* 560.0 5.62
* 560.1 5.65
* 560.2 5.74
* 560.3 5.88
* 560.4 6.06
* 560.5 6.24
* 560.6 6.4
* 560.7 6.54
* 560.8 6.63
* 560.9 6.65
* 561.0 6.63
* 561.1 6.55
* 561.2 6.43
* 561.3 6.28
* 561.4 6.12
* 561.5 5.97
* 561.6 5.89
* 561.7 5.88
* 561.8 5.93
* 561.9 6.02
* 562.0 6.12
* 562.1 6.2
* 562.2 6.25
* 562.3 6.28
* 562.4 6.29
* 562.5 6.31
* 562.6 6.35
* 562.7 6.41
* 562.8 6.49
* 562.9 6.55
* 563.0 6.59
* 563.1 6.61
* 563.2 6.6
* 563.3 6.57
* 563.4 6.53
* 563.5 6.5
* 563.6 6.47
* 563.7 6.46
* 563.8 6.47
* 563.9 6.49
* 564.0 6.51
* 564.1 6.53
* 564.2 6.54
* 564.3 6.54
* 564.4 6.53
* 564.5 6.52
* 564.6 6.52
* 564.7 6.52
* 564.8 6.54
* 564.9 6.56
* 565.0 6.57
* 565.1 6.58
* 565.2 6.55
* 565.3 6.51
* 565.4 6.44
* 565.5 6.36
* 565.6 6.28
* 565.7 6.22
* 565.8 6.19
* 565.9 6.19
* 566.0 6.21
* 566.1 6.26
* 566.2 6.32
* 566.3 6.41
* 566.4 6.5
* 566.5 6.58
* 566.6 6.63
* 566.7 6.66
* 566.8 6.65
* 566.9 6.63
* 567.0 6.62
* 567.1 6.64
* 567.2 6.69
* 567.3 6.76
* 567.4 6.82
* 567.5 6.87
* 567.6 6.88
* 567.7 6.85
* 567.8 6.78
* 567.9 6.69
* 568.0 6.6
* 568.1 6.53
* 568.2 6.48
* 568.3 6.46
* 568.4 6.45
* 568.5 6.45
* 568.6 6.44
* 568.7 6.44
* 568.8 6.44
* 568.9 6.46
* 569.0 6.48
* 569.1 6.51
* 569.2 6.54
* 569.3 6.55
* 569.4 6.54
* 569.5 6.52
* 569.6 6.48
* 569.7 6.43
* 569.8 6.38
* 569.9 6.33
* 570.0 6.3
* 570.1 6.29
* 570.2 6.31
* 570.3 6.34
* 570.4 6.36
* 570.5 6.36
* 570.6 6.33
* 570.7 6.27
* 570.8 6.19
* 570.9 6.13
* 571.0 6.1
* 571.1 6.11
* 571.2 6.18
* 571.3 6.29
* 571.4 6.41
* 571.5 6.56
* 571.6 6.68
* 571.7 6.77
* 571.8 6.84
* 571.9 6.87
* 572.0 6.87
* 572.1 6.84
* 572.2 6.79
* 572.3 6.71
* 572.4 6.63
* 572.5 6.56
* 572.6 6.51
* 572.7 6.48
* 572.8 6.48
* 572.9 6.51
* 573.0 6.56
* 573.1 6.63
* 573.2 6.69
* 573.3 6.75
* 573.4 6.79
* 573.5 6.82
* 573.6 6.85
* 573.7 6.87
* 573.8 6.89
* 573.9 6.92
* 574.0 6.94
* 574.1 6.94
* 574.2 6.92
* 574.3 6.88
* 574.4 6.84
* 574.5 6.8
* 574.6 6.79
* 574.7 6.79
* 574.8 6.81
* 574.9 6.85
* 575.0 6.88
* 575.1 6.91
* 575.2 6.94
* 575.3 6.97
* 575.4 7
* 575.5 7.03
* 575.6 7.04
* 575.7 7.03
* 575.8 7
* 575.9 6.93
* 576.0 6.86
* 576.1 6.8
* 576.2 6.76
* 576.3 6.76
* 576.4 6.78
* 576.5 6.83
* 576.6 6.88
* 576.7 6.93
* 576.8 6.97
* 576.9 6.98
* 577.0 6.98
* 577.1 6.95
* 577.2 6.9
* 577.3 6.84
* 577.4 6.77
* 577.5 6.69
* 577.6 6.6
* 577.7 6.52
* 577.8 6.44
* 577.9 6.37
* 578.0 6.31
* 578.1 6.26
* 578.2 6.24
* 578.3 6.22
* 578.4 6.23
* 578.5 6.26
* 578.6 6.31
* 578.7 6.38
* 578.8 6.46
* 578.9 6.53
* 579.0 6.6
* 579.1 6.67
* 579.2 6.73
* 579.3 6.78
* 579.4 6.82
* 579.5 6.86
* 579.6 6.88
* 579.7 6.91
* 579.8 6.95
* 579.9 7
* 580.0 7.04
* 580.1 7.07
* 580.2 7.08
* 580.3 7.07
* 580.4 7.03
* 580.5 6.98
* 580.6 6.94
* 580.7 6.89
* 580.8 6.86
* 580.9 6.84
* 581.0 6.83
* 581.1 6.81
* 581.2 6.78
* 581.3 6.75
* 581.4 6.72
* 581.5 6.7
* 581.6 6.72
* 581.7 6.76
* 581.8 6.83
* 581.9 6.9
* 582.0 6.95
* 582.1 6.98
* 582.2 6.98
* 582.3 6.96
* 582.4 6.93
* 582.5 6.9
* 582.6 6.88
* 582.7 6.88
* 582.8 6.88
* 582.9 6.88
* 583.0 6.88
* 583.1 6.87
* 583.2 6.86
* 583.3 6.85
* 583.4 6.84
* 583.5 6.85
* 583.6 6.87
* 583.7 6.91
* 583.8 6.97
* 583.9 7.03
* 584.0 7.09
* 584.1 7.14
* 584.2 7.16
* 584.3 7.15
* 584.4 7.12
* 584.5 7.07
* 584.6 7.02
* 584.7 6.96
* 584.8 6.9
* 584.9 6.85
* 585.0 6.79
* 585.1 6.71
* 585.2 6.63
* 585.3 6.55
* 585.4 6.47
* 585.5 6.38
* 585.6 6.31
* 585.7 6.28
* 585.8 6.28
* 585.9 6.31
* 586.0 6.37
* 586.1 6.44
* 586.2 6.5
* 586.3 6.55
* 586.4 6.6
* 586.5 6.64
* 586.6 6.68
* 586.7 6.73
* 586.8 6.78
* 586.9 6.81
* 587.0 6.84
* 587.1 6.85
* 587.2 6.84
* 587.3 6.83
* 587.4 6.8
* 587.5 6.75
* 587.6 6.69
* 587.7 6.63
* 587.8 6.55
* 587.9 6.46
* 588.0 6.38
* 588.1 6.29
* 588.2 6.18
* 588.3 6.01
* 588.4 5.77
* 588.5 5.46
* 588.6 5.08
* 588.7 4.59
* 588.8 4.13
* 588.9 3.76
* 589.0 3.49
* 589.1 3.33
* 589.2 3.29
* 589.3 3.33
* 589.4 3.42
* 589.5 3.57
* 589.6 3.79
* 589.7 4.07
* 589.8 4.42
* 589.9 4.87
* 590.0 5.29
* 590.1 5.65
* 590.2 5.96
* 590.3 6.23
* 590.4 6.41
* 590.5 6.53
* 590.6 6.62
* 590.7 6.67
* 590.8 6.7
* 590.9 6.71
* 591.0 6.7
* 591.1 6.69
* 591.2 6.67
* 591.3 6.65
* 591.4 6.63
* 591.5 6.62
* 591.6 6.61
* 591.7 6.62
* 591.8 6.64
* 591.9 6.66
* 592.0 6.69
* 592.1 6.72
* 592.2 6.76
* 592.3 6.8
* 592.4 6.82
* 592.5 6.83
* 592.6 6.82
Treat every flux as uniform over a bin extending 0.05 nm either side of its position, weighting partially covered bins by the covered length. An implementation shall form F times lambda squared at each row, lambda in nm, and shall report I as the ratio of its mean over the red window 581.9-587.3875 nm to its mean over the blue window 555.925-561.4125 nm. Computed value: 1.25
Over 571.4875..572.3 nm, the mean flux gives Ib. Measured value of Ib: 6.78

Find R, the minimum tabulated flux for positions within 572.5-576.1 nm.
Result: 6.48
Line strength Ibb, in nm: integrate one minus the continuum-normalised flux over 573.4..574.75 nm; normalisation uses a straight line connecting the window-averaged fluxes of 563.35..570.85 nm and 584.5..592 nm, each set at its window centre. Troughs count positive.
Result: -0.11 nm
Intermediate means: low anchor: 6.49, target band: 6.86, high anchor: 6.04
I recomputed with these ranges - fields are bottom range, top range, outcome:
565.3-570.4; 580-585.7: 1.11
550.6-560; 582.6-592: 1.15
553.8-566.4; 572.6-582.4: 1.16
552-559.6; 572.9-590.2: 1.17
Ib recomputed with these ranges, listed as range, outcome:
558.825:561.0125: 5.88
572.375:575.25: 6.77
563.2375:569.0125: 6.52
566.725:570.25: 6.55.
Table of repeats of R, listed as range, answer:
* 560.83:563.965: 5.88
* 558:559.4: 5.43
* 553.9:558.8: 5.46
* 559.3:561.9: 5.62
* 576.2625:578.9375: 6.22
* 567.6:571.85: 6.1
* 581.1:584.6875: 6.7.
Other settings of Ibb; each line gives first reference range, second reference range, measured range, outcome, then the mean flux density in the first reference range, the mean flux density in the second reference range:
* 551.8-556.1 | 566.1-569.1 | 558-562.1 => 0.291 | 6.27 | 6.59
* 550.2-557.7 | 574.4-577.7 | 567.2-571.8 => 0.122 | 6.14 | 6.87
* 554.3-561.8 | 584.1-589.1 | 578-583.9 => -0.482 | 6.04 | 6.33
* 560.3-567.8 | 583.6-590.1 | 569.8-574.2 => -0.183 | 6.44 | 6.03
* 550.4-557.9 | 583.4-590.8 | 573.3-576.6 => -0.417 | 6.14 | 6.09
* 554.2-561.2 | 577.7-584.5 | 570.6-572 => 0.012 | 6.04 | 6.8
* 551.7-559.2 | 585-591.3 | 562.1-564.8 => -0.185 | 6.11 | 5.91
